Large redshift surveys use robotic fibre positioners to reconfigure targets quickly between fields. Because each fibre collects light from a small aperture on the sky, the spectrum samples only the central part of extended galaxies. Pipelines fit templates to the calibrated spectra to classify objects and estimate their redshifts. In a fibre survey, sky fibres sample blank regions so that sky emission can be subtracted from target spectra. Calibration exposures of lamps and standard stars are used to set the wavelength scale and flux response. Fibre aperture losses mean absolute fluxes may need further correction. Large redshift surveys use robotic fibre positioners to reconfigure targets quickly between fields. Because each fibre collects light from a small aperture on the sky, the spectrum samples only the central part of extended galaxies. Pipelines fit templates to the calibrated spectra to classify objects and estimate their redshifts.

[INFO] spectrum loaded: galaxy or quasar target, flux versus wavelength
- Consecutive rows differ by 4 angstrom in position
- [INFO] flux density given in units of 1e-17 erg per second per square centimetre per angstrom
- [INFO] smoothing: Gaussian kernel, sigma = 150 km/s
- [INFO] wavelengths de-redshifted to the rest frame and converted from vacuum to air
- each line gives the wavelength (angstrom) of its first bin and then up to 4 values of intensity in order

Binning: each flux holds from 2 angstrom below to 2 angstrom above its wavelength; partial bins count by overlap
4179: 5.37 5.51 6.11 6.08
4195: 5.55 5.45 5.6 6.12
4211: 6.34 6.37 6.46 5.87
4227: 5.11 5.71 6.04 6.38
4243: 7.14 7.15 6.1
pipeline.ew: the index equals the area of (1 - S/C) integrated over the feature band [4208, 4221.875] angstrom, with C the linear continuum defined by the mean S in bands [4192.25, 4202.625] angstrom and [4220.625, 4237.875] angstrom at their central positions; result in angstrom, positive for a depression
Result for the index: -1.7 angstrom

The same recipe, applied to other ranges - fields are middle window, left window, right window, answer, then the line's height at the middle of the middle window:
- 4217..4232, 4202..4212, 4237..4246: 1.5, 6.42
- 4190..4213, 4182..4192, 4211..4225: 0.9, 6.07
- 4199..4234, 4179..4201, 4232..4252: 1.2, 6.13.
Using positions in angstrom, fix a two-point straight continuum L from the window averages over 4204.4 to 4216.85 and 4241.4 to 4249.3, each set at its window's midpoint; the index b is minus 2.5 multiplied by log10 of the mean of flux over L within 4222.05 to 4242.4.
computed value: 0.15 mag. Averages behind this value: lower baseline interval 6.24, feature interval 5.91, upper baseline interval 7.11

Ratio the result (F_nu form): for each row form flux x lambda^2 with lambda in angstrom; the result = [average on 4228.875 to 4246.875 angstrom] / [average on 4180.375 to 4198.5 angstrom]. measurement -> 1.14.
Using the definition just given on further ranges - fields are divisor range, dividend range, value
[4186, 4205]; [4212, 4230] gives 1.05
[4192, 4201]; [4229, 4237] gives 1.07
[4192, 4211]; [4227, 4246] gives 1.10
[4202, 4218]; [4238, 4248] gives 1.14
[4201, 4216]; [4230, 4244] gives 1.05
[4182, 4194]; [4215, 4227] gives 1.04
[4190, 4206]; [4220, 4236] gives 1.02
